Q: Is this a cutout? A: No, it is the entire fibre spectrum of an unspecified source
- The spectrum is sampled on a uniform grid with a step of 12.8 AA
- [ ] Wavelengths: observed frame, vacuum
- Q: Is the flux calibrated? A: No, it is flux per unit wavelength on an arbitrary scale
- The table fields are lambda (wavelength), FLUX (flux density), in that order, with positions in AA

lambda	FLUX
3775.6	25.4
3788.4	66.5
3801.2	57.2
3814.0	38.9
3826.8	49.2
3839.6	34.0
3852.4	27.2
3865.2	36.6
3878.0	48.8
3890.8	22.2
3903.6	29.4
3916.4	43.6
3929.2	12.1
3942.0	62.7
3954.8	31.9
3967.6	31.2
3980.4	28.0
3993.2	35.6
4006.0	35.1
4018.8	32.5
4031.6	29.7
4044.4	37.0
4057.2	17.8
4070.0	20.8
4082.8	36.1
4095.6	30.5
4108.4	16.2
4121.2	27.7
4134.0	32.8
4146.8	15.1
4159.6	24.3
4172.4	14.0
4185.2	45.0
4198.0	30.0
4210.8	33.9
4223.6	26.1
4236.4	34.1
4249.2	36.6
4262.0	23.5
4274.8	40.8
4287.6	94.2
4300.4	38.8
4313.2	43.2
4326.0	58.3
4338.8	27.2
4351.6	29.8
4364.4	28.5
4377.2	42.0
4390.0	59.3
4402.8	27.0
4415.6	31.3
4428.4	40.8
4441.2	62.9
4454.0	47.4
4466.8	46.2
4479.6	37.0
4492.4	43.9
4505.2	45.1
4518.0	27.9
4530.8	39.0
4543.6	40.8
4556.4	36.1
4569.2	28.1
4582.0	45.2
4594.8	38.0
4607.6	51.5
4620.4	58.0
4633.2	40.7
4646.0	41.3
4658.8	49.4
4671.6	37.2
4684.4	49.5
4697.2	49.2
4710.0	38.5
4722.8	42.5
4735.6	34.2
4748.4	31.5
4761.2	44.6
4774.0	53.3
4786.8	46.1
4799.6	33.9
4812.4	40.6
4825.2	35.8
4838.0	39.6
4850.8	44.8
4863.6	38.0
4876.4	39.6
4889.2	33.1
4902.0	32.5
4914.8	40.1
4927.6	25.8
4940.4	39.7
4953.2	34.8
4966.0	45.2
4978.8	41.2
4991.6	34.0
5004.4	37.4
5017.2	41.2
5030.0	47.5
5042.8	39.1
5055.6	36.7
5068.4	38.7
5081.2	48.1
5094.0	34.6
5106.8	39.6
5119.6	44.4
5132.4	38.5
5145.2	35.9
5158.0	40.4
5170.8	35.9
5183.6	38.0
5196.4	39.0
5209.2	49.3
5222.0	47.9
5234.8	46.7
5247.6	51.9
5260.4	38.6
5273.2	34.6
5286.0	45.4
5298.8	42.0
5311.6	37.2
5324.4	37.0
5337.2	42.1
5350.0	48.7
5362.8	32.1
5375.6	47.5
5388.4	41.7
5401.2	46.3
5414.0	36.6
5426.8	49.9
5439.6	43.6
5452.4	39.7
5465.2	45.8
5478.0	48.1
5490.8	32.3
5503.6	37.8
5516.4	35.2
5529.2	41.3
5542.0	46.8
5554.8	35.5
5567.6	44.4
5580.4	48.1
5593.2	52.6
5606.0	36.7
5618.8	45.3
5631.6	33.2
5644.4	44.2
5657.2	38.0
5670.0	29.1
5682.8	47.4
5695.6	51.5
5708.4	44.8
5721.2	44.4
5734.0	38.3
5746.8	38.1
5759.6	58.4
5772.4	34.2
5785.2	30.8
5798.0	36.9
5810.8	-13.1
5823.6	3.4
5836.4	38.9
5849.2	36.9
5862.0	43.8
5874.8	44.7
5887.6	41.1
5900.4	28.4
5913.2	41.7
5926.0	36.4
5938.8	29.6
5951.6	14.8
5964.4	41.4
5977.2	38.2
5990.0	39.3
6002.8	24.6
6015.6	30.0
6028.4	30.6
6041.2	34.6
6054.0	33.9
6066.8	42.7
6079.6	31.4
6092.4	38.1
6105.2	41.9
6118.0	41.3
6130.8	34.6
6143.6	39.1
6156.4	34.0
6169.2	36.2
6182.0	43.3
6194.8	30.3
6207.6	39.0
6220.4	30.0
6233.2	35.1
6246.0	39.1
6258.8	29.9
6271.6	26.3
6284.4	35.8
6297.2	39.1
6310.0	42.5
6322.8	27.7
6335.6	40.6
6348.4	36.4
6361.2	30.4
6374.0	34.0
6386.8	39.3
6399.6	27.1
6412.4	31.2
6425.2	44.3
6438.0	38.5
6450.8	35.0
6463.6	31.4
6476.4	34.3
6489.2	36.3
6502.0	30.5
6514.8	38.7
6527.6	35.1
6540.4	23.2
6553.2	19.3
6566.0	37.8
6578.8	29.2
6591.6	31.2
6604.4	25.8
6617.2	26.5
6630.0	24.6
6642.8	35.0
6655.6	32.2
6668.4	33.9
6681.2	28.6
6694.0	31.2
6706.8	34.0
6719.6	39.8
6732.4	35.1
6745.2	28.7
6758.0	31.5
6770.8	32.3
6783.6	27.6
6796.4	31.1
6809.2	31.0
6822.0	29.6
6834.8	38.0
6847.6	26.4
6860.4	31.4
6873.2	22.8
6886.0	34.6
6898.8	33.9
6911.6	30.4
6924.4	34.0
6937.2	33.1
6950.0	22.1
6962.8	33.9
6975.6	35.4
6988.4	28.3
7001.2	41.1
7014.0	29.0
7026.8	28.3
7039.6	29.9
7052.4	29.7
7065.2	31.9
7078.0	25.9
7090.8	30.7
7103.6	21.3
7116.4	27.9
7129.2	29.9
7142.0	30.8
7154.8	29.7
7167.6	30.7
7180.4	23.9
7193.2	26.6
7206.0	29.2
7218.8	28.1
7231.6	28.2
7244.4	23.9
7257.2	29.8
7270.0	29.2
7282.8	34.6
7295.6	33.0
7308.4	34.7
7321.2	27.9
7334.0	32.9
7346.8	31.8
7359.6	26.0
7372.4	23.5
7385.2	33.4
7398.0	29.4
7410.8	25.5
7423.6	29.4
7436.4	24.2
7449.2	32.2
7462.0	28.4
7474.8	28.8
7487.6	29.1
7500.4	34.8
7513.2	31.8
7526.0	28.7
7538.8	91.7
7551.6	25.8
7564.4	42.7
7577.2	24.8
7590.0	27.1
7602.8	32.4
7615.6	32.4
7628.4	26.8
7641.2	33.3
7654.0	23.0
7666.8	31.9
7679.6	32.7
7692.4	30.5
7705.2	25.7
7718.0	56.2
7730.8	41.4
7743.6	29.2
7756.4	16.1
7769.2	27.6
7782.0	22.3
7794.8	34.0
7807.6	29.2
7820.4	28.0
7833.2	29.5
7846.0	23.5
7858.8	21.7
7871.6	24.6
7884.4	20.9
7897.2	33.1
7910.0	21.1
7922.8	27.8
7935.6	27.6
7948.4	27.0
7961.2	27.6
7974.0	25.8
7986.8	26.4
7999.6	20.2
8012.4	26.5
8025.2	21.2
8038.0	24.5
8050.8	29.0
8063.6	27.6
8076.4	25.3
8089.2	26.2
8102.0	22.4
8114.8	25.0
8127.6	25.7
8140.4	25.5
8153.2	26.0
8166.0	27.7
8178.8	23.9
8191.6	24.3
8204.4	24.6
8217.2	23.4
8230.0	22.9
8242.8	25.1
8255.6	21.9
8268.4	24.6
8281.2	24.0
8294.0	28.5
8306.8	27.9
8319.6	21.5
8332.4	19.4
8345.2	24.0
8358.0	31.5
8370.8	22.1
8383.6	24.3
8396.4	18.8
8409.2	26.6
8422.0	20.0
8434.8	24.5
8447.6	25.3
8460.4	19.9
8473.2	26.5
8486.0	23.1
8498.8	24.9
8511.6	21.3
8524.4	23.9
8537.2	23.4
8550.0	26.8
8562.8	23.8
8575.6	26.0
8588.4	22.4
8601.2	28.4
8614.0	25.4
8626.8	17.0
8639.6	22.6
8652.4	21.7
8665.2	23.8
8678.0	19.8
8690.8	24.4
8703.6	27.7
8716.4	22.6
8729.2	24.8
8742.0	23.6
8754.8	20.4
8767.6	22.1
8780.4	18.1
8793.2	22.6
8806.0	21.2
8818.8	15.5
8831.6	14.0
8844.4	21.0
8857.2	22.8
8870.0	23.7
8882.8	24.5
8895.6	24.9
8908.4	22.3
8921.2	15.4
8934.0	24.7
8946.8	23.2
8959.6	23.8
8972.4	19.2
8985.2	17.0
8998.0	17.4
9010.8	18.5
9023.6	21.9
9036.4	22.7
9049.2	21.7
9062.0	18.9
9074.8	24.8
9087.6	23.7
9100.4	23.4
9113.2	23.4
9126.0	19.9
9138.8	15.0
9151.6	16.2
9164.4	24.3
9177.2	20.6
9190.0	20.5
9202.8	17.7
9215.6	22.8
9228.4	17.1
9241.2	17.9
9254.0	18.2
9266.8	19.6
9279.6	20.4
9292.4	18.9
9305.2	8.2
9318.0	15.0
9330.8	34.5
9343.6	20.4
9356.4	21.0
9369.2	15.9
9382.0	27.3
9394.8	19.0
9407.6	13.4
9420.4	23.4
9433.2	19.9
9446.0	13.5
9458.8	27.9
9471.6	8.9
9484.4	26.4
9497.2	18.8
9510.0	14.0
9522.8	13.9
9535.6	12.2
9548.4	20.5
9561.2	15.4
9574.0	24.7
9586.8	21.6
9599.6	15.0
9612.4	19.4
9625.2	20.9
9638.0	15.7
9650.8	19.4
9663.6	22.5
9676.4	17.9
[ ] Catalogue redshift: 0.15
